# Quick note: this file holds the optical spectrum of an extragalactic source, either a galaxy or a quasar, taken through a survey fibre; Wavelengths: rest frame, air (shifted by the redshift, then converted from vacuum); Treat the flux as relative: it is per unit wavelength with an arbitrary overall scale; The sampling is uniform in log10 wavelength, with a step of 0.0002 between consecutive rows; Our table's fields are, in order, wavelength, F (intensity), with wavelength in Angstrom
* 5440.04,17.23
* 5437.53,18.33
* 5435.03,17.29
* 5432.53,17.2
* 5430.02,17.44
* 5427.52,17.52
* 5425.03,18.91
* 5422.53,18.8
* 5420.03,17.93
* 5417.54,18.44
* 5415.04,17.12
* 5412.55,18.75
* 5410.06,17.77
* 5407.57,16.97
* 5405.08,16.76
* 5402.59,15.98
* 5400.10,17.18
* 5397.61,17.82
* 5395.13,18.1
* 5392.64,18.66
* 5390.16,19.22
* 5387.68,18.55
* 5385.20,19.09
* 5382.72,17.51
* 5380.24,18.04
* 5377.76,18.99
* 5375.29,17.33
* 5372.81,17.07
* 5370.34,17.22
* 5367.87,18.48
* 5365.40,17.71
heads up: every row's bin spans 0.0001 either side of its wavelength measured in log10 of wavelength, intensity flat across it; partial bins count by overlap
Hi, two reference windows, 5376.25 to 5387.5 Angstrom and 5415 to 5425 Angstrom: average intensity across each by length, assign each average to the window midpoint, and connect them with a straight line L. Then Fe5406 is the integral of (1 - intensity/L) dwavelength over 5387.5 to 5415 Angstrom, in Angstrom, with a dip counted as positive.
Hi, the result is 0.9 Angstrom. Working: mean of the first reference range 18.4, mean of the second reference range 18.3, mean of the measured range 17.7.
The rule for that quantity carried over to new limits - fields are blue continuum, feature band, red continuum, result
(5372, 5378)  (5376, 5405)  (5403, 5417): -0.79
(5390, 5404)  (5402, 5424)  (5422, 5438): 0.13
